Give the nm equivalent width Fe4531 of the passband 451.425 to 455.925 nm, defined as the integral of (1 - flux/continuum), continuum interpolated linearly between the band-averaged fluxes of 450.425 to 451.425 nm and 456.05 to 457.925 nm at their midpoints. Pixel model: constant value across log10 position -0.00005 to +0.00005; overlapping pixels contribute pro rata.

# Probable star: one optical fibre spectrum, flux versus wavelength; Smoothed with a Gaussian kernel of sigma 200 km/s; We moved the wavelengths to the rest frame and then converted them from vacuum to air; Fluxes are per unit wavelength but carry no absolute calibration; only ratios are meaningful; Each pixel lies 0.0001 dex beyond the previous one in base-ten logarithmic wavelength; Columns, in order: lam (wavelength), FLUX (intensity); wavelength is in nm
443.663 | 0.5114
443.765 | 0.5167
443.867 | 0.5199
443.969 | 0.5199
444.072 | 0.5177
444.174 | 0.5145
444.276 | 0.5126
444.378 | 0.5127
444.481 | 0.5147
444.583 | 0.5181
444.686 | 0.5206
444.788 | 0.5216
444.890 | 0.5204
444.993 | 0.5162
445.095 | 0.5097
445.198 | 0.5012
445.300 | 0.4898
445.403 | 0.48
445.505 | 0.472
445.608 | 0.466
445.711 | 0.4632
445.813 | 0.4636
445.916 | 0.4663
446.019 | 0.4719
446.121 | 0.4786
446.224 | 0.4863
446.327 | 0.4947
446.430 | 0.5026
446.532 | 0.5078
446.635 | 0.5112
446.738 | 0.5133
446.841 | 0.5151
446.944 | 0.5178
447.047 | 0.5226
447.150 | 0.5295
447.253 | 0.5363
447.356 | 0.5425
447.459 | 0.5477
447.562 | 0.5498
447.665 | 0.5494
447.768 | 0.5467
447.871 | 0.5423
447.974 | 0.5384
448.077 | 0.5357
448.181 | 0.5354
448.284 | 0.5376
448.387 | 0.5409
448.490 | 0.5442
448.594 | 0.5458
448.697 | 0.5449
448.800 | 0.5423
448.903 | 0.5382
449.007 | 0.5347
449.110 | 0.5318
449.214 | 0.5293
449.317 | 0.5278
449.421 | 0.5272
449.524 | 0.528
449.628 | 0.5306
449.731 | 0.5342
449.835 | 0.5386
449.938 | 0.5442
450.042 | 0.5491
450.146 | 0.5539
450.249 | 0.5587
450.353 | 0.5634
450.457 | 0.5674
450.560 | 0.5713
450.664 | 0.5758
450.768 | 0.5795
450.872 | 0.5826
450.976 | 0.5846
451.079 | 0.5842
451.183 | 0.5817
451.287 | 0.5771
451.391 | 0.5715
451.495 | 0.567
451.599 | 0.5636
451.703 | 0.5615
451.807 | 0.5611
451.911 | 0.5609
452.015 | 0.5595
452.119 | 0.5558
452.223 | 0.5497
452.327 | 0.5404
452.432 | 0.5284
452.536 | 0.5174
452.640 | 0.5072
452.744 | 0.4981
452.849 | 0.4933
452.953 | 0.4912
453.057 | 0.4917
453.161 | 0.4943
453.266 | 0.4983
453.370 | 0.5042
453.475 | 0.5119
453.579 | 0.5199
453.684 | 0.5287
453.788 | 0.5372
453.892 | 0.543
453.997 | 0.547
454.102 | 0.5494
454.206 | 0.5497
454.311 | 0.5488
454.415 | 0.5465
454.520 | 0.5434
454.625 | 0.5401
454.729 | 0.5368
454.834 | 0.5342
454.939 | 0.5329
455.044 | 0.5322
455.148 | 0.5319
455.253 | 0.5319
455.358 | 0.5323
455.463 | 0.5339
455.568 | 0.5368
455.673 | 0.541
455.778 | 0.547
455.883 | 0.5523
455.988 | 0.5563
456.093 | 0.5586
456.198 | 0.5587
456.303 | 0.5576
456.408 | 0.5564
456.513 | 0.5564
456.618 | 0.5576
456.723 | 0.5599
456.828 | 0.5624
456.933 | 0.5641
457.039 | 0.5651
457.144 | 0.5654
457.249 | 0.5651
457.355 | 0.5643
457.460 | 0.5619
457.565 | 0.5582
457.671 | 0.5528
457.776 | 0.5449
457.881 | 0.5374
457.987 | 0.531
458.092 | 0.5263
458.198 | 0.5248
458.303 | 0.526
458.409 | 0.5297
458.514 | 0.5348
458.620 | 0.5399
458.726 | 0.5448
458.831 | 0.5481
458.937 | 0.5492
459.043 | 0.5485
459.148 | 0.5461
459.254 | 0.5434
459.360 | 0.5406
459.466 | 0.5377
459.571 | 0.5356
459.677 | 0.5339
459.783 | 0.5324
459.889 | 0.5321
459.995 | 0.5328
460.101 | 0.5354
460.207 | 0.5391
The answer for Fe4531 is 0.279 nm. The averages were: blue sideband 0.578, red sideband 0.558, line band 0.534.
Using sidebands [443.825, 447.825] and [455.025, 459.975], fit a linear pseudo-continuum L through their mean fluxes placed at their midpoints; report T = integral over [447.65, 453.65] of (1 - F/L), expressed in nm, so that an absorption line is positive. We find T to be -0.21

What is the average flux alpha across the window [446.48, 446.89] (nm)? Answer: 0.512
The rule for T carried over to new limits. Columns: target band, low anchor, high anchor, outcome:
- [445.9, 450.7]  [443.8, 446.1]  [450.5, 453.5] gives -0.107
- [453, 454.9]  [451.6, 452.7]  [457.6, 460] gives 0.049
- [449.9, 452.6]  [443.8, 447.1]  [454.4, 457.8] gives -0.175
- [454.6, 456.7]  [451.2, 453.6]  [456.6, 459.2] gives -0.011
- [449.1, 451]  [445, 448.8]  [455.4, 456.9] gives -0.086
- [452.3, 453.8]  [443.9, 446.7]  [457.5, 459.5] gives 0.038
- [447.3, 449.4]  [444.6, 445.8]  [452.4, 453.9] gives -0.161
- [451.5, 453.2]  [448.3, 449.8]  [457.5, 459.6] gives 0.020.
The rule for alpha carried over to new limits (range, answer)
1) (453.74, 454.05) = 0.542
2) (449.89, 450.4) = 0.553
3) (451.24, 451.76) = 0.568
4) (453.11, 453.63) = 0.505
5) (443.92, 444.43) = 0.515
